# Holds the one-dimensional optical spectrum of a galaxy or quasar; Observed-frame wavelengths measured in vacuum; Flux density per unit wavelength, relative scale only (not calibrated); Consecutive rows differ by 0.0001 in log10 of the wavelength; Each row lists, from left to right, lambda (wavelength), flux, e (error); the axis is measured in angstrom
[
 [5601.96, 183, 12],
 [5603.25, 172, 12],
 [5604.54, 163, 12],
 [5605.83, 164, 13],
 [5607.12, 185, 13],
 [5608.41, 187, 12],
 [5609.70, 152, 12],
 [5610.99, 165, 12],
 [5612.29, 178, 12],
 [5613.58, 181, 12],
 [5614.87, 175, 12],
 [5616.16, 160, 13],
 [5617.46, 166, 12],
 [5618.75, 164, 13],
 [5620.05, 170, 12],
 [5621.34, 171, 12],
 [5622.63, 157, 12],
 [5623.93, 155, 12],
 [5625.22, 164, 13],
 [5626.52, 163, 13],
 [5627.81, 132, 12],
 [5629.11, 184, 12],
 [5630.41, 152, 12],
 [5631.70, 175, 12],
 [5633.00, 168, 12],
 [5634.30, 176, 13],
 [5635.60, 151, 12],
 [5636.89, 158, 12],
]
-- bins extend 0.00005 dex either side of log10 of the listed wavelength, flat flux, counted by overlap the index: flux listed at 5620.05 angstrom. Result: 170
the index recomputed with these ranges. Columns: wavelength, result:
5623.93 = 155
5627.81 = 132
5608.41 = 187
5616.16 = 160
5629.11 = 184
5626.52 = 163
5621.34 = 171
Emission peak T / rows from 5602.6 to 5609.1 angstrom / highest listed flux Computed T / 187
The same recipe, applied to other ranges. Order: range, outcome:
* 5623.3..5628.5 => 164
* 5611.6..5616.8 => 181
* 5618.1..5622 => 171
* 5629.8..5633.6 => 175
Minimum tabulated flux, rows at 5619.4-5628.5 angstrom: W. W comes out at 132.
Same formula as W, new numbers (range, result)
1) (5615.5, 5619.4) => 160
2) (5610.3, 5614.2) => 165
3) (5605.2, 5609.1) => 164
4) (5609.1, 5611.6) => 152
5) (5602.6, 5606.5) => 163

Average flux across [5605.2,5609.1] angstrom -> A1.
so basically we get 179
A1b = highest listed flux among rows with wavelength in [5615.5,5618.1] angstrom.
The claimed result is 166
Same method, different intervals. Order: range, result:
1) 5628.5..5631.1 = 184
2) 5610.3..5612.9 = 178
